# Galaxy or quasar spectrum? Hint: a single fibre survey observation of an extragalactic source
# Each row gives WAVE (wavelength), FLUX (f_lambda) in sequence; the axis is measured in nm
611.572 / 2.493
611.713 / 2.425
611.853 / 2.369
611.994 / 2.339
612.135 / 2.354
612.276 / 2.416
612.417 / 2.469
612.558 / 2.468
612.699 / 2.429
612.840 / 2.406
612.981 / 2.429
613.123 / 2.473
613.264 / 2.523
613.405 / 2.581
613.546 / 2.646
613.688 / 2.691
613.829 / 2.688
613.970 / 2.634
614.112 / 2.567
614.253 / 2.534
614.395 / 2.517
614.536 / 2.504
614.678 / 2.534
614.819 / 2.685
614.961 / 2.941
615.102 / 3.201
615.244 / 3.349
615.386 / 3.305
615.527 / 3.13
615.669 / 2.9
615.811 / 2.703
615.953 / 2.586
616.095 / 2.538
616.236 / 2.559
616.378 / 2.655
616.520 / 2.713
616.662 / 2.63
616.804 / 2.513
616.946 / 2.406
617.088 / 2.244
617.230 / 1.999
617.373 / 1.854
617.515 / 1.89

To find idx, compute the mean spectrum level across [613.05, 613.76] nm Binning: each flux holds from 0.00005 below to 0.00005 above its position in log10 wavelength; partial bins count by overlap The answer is 2.58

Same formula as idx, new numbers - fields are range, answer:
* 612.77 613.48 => 2.48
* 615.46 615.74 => 3.01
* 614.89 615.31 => 3.16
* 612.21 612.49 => 2.44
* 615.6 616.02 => 2.73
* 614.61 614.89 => 2.61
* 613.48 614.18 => 2.64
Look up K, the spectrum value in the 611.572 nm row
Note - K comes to 2.493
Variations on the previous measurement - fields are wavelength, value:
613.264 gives 2.523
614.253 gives 2.534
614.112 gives 2.567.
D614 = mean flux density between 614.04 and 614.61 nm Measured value 2.53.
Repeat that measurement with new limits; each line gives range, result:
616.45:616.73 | 2.67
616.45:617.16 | 2.5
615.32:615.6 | 3.22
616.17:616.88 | 2.61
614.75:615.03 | 2.81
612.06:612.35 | 2.38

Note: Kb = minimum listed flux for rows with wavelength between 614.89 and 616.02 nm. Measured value 2.586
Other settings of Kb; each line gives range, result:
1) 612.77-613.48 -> 2.406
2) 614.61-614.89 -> 2.534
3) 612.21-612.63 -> 2.416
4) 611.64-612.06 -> 2.339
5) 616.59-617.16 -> 2.244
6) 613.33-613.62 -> 2.581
